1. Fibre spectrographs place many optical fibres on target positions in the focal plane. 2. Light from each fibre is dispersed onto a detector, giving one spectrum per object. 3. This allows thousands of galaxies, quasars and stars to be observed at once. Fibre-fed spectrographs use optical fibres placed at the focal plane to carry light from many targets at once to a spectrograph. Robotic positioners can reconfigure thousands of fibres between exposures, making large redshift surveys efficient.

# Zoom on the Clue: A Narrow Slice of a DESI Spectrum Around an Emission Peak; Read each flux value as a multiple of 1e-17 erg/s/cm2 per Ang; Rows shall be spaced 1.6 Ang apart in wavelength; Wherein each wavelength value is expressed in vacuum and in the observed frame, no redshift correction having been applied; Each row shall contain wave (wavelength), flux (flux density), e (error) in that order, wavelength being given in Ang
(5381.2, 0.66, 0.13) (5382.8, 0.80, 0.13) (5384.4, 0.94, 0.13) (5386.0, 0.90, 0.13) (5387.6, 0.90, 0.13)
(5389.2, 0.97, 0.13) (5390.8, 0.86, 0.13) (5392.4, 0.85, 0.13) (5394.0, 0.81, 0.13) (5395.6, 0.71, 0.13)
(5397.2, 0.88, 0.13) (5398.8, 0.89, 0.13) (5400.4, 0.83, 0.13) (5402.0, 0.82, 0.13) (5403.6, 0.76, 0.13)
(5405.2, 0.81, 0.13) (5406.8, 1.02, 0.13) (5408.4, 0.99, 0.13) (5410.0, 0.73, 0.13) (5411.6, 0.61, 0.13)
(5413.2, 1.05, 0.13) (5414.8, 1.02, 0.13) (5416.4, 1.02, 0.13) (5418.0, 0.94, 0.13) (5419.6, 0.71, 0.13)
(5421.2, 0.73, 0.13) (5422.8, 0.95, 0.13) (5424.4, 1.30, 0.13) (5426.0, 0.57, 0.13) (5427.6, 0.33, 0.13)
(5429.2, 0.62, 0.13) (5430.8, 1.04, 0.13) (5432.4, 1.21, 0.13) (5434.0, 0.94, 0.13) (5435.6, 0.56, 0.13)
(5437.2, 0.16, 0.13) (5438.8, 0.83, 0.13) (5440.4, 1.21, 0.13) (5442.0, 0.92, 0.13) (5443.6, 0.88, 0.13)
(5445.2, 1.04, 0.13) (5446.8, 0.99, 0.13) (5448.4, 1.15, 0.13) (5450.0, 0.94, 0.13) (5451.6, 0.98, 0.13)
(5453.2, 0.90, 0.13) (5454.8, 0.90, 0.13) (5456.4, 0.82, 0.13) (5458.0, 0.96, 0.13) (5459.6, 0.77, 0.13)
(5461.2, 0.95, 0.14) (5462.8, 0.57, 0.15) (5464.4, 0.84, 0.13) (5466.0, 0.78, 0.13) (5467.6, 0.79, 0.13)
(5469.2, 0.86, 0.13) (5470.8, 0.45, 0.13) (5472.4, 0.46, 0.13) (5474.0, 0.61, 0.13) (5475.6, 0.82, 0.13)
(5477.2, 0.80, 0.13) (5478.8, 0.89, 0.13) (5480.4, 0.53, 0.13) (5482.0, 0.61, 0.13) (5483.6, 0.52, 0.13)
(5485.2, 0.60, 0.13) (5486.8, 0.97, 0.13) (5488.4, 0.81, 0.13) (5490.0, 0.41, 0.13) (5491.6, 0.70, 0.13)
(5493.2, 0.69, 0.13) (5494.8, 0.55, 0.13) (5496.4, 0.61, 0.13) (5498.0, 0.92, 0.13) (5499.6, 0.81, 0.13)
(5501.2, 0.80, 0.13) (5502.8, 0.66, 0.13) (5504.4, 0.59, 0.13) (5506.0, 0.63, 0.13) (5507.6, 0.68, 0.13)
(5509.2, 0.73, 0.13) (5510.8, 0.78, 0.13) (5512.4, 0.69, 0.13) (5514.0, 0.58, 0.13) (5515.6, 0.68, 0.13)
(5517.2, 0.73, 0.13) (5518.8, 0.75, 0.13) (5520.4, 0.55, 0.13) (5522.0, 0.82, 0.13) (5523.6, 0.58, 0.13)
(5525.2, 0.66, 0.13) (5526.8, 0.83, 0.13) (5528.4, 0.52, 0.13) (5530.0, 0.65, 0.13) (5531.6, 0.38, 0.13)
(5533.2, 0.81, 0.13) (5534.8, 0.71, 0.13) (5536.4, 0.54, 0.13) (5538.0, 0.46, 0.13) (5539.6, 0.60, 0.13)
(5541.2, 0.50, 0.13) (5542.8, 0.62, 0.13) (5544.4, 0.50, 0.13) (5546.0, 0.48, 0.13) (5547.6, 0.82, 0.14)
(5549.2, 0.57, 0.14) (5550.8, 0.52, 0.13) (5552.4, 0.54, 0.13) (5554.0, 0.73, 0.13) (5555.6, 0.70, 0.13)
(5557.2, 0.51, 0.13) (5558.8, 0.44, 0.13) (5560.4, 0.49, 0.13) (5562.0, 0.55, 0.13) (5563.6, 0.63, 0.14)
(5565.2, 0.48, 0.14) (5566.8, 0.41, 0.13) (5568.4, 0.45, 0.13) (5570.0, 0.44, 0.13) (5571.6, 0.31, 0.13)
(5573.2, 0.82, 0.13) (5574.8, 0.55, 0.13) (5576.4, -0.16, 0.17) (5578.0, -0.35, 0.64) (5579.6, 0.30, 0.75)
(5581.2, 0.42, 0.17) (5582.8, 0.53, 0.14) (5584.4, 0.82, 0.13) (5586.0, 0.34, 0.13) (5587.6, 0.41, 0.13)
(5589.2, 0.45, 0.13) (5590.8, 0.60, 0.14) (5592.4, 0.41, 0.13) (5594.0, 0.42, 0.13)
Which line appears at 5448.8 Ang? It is C IV 1549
